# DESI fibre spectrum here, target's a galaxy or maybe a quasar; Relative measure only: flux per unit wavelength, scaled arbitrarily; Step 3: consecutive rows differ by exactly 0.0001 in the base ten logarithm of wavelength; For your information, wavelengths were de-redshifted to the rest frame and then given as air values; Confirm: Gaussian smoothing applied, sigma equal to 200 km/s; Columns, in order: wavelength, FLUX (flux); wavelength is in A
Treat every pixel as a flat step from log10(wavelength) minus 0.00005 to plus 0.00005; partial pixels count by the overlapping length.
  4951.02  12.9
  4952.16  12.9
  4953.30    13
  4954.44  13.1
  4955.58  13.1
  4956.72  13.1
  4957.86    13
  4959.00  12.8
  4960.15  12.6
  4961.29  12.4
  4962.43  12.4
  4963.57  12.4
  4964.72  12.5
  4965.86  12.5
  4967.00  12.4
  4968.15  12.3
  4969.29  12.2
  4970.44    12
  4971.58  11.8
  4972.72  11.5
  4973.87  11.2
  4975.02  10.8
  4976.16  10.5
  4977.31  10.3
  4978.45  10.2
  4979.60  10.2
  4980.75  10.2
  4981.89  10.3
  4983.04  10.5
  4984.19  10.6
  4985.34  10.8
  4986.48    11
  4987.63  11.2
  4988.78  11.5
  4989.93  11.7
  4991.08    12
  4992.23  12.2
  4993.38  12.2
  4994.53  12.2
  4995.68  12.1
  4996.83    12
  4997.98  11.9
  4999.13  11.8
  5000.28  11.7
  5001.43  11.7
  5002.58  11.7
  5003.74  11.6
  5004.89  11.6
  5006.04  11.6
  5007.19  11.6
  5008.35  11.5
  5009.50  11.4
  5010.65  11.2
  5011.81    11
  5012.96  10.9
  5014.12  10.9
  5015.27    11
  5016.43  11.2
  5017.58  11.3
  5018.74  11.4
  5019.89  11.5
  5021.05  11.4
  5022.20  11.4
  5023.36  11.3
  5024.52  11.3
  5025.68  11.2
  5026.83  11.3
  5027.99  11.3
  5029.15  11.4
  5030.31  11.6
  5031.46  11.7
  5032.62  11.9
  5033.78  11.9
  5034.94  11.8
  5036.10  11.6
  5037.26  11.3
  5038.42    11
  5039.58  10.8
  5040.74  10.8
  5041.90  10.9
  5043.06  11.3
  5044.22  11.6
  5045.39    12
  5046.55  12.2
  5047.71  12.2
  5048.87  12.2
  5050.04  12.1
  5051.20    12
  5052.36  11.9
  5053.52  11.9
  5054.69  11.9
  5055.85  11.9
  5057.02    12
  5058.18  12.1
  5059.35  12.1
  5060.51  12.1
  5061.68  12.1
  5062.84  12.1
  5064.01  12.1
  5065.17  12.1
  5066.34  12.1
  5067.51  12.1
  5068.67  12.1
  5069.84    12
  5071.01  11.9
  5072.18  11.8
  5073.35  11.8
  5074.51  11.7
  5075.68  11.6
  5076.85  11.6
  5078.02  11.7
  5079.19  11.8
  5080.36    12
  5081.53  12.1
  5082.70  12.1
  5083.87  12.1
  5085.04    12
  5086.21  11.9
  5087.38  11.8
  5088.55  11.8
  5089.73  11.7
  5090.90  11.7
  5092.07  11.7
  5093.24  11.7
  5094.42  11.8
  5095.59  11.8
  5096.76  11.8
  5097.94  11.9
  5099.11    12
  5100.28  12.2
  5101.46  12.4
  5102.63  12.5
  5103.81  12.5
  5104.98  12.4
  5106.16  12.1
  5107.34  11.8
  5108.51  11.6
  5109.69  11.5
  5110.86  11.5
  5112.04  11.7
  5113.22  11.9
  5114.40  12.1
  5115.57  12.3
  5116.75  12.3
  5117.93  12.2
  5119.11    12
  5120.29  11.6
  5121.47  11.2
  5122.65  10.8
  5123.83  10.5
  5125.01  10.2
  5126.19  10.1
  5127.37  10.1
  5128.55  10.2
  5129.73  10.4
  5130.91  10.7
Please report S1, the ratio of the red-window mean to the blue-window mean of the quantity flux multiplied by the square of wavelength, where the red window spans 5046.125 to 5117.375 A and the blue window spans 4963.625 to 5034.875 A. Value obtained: 1.1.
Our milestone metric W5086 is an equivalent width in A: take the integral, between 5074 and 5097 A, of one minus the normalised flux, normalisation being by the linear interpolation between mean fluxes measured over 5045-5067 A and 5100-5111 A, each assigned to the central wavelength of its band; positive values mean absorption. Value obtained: 0.47 A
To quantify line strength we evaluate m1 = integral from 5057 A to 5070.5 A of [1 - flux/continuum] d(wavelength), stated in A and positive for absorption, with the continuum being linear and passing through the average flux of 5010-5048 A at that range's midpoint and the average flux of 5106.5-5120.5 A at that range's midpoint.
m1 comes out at -0.58 A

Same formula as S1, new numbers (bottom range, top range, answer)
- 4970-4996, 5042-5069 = 1.11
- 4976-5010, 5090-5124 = 1.09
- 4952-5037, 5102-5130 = 1.04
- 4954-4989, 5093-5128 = 1.06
